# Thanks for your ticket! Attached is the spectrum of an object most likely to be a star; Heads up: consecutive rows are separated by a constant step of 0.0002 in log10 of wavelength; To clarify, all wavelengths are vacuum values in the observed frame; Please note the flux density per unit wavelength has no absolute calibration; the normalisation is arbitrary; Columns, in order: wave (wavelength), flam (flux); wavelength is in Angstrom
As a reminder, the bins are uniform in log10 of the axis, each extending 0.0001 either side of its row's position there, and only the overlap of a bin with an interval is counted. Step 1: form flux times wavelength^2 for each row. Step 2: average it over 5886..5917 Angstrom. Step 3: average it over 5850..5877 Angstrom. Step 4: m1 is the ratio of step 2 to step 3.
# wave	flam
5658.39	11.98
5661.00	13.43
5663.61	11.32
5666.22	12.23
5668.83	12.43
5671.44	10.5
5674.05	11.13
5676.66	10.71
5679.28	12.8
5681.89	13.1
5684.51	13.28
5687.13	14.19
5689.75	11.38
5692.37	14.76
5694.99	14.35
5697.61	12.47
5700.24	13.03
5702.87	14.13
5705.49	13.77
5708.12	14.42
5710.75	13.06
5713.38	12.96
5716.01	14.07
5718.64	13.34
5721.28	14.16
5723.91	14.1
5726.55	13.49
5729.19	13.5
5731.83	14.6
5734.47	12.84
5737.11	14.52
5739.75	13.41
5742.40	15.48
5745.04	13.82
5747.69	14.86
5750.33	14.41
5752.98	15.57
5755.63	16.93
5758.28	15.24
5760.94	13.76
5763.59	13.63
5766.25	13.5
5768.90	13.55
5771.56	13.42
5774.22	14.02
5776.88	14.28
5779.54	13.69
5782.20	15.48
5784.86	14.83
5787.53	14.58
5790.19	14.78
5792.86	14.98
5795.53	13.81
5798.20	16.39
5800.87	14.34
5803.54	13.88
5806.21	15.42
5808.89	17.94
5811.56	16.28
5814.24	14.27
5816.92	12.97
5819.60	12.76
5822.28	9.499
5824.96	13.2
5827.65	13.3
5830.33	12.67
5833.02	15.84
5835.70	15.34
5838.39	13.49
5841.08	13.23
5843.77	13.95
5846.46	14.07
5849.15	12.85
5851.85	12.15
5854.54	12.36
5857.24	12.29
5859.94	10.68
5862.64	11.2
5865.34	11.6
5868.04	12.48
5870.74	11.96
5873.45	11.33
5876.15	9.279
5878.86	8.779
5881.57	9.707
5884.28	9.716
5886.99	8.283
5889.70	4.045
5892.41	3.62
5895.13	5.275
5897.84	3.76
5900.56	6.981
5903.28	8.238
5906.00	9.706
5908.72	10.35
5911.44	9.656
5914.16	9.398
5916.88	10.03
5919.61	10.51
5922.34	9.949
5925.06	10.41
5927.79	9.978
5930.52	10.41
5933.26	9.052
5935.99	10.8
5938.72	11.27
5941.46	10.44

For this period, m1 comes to 0.64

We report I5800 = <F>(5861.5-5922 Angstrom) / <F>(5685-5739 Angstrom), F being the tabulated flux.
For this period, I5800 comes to 0.65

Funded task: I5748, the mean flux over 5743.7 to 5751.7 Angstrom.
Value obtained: 14.4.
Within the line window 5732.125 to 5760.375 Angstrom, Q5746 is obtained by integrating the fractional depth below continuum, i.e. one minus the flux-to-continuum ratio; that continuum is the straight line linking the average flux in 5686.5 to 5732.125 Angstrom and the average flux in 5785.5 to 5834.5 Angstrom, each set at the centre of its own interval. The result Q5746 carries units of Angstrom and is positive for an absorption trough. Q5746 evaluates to -1.7 Angstrom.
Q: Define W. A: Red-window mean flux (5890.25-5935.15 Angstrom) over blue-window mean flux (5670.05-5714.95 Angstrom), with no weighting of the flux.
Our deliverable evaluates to 0.66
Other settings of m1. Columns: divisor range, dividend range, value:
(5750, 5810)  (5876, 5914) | 0.54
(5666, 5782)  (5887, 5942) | 0.68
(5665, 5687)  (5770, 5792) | 1.23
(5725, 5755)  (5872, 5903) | 0.54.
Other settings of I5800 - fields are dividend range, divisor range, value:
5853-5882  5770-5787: 0.78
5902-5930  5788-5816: 0.65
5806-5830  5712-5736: 1.01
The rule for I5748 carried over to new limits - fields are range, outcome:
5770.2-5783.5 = 14.2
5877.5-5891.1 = 8.09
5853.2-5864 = 11.6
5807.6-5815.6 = 16.1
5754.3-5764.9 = 14.9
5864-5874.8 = 11.8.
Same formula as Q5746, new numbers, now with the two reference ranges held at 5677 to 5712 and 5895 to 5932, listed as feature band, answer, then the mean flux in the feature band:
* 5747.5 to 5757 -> -2.6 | 15.5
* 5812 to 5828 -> -2.9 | 12.8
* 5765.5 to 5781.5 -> -2.7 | 13.8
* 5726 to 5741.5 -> -1.5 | 13.8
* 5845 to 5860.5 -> -3.4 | 12.5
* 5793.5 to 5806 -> -3.8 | 14.7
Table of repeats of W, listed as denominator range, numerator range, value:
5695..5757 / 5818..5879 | 0.88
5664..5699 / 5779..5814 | 1.21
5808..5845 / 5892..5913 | 0.53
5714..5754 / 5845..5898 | 0.70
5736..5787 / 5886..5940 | 0.59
